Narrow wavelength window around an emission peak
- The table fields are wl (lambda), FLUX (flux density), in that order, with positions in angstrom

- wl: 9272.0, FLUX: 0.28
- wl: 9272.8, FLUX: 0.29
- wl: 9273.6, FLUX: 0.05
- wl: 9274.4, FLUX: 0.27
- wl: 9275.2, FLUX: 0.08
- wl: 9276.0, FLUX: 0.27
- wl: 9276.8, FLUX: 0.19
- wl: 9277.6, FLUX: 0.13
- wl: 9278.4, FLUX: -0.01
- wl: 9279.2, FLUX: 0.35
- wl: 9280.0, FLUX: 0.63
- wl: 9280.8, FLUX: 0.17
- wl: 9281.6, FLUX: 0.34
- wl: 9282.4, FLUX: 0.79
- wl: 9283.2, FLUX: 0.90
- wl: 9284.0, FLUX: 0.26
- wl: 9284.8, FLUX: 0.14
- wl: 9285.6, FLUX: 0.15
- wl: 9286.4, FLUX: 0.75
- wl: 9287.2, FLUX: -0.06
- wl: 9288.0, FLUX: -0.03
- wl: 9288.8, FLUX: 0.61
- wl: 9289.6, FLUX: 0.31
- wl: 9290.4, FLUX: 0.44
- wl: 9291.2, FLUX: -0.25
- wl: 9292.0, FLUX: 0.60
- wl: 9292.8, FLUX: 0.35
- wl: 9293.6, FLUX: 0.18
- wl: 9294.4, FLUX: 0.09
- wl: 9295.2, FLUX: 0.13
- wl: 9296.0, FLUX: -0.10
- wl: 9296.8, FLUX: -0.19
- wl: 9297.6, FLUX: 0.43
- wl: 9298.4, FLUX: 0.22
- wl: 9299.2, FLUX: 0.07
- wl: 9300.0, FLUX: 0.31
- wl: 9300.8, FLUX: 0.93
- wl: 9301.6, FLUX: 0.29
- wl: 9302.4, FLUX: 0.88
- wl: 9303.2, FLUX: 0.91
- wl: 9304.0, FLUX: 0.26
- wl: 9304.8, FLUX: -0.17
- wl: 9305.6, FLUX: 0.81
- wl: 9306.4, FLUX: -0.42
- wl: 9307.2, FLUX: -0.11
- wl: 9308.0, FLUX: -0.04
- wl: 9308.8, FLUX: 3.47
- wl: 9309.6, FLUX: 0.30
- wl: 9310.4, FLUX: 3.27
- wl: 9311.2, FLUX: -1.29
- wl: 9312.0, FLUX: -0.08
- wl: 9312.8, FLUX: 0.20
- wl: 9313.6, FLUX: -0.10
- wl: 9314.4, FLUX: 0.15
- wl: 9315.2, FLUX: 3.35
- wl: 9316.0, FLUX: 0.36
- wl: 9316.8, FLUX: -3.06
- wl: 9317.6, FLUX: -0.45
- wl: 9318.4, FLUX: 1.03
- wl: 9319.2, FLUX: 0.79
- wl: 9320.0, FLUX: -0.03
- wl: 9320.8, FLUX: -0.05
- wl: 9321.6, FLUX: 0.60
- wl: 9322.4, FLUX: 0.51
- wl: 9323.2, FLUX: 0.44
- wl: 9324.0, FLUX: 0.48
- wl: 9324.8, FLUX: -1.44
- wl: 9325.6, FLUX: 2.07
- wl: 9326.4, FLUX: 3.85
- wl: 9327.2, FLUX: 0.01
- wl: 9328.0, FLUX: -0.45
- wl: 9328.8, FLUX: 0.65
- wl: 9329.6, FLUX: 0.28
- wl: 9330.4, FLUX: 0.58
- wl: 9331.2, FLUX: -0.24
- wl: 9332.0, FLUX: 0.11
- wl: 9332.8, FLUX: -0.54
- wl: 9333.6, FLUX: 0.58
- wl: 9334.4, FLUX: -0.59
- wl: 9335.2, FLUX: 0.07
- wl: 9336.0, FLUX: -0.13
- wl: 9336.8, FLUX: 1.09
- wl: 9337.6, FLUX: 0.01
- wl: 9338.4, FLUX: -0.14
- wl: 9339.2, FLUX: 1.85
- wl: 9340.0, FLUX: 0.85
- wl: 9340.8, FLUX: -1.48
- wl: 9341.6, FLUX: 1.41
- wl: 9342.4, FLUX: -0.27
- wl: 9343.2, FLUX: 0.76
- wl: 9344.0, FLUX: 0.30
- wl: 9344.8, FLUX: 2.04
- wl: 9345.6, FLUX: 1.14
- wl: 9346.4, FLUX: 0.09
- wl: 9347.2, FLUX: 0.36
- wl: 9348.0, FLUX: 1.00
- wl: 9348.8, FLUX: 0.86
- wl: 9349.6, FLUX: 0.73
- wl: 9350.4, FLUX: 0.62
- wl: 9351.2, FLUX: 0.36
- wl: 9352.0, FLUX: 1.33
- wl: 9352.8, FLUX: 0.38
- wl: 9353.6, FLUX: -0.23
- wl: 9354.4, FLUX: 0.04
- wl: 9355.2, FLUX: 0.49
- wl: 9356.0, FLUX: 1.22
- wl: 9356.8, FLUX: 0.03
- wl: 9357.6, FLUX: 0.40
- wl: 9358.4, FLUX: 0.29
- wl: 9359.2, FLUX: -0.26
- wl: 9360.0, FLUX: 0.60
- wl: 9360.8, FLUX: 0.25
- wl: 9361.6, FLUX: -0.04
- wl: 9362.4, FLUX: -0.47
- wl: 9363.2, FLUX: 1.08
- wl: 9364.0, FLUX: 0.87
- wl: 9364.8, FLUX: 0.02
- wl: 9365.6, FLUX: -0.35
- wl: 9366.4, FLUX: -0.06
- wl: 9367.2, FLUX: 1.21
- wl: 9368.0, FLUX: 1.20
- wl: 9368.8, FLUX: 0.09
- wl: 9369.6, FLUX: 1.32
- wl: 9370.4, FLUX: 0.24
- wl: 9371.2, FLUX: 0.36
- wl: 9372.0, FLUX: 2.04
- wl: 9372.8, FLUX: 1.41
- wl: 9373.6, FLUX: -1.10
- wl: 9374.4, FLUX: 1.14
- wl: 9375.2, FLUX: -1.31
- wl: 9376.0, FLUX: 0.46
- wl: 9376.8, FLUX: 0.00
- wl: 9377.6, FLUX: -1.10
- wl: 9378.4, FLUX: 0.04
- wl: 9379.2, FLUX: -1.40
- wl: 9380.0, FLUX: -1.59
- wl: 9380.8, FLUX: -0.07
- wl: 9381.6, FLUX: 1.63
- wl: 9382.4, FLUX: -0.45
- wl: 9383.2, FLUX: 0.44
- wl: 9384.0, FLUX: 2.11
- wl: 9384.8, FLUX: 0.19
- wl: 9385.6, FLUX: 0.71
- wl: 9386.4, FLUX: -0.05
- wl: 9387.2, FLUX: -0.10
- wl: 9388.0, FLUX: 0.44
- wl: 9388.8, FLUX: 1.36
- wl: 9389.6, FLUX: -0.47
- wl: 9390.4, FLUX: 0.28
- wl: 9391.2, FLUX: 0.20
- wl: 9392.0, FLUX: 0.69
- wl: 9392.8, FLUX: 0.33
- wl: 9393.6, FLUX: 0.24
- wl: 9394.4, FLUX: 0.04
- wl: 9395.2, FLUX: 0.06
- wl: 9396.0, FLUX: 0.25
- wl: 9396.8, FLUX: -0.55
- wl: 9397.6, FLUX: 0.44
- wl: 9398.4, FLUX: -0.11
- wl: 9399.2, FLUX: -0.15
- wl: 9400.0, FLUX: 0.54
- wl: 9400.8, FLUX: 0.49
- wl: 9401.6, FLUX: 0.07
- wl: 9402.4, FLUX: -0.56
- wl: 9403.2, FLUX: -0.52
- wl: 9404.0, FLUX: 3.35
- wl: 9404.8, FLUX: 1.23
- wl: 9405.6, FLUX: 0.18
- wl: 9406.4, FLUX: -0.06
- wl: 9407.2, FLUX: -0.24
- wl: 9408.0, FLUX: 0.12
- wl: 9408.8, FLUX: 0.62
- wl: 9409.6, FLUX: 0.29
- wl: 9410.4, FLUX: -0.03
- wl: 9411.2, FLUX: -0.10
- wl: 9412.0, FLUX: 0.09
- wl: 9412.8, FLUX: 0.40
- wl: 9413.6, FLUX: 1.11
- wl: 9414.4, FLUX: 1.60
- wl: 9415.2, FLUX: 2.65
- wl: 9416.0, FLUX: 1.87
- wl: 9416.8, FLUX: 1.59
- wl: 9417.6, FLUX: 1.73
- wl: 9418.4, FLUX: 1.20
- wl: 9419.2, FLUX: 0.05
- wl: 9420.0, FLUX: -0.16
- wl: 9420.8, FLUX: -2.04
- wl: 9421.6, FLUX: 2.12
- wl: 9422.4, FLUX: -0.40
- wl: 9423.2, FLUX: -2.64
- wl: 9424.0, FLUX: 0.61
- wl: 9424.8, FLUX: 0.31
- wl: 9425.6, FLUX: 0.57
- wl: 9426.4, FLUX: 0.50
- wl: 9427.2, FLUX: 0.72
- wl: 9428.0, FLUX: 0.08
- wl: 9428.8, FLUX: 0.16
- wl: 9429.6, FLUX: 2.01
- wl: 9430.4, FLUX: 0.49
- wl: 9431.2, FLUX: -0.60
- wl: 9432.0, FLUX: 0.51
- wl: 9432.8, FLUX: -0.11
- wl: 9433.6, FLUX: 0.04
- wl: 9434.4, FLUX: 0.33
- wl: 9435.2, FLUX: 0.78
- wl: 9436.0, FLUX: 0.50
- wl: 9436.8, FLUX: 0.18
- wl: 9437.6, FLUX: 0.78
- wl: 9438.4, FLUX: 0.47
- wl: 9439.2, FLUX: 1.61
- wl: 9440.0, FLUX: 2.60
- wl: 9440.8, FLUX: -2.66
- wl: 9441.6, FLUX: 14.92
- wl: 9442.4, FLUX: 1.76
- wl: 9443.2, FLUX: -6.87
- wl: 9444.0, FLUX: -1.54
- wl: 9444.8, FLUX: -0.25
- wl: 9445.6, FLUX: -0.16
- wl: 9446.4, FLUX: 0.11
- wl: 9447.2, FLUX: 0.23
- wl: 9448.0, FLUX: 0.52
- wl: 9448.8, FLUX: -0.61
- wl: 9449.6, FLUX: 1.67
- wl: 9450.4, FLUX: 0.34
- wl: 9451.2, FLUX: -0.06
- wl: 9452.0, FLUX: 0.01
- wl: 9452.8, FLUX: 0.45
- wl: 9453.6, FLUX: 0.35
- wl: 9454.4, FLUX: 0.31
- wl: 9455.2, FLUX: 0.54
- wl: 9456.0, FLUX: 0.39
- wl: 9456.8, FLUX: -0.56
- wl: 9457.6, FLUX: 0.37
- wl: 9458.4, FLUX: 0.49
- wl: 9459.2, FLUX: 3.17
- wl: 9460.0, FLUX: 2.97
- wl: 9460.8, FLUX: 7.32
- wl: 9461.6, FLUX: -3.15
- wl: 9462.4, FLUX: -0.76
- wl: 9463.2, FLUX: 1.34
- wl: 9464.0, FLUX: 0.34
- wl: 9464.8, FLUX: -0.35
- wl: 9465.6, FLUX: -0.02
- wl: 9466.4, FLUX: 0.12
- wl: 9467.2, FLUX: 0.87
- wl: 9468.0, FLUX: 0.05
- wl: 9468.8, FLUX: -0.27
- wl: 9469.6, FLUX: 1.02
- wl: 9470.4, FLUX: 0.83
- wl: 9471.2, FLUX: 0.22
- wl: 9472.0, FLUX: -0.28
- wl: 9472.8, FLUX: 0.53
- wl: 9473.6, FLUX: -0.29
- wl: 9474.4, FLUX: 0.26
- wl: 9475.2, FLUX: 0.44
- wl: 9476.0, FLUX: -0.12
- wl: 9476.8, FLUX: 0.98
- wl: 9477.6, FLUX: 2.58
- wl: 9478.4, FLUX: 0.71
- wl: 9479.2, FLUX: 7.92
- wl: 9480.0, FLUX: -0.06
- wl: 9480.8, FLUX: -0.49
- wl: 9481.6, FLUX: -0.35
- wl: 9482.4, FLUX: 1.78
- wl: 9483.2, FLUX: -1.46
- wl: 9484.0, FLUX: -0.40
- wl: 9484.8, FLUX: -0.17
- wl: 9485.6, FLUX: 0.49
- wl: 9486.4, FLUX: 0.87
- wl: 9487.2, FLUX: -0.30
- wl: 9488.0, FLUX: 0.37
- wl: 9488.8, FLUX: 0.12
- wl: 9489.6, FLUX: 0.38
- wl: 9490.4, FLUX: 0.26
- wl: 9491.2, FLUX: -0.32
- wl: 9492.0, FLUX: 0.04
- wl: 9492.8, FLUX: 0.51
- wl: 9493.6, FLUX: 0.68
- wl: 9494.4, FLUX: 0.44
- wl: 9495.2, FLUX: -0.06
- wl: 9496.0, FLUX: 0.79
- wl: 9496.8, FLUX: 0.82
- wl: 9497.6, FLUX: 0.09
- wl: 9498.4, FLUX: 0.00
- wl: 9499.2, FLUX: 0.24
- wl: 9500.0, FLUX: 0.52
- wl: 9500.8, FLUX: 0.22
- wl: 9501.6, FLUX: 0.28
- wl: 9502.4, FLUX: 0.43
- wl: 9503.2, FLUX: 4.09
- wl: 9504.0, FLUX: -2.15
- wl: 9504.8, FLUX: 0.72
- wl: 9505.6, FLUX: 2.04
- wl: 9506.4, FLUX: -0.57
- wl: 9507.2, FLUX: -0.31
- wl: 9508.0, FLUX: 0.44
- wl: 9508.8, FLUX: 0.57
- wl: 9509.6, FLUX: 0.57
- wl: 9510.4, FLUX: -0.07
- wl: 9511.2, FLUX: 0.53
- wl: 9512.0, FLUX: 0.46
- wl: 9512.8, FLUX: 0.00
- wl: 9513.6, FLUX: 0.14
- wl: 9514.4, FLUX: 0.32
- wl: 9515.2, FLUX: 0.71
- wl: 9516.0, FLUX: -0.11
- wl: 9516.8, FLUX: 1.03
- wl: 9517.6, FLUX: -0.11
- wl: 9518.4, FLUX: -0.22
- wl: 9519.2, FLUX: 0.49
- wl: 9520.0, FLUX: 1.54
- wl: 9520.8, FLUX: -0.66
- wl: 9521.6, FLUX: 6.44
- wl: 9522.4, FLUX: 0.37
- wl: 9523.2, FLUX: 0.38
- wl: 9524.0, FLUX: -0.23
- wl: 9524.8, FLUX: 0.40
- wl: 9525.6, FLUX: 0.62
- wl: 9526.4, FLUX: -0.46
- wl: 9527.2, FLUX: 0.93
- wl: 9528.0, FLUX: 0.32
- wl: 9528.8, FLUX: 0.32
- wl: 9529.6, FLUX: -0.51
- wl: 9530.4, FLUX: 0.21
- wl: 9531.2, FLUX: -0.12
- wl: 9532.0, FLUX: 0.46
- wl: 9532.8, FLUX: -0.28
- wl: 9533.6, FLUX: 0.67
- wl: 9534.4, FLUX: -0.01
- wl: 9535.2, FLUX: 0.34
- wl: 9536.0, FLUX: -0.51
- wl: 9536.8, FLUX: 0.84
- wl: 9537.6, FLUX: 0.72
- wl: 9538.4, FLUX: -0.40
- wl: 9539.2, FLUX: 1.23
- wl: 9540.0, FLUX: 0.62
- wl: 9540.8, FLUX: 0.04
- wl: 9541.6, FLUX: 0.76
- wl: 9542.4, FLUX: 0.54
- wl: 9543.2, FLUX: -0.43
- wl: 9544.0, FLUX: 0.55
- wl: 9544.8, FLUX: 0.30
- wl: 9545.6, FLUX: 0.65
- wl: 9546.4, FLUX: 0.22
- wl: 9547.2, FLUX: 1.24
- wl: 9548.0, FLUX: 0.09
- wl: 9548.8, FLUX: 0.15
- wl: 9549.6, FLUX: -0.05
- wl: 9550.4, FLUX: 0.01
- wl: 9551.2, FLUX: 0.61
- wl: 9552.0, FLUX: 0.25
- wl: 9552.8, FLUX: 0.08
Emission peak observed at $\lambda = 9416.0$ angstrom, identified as H-beta 4861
